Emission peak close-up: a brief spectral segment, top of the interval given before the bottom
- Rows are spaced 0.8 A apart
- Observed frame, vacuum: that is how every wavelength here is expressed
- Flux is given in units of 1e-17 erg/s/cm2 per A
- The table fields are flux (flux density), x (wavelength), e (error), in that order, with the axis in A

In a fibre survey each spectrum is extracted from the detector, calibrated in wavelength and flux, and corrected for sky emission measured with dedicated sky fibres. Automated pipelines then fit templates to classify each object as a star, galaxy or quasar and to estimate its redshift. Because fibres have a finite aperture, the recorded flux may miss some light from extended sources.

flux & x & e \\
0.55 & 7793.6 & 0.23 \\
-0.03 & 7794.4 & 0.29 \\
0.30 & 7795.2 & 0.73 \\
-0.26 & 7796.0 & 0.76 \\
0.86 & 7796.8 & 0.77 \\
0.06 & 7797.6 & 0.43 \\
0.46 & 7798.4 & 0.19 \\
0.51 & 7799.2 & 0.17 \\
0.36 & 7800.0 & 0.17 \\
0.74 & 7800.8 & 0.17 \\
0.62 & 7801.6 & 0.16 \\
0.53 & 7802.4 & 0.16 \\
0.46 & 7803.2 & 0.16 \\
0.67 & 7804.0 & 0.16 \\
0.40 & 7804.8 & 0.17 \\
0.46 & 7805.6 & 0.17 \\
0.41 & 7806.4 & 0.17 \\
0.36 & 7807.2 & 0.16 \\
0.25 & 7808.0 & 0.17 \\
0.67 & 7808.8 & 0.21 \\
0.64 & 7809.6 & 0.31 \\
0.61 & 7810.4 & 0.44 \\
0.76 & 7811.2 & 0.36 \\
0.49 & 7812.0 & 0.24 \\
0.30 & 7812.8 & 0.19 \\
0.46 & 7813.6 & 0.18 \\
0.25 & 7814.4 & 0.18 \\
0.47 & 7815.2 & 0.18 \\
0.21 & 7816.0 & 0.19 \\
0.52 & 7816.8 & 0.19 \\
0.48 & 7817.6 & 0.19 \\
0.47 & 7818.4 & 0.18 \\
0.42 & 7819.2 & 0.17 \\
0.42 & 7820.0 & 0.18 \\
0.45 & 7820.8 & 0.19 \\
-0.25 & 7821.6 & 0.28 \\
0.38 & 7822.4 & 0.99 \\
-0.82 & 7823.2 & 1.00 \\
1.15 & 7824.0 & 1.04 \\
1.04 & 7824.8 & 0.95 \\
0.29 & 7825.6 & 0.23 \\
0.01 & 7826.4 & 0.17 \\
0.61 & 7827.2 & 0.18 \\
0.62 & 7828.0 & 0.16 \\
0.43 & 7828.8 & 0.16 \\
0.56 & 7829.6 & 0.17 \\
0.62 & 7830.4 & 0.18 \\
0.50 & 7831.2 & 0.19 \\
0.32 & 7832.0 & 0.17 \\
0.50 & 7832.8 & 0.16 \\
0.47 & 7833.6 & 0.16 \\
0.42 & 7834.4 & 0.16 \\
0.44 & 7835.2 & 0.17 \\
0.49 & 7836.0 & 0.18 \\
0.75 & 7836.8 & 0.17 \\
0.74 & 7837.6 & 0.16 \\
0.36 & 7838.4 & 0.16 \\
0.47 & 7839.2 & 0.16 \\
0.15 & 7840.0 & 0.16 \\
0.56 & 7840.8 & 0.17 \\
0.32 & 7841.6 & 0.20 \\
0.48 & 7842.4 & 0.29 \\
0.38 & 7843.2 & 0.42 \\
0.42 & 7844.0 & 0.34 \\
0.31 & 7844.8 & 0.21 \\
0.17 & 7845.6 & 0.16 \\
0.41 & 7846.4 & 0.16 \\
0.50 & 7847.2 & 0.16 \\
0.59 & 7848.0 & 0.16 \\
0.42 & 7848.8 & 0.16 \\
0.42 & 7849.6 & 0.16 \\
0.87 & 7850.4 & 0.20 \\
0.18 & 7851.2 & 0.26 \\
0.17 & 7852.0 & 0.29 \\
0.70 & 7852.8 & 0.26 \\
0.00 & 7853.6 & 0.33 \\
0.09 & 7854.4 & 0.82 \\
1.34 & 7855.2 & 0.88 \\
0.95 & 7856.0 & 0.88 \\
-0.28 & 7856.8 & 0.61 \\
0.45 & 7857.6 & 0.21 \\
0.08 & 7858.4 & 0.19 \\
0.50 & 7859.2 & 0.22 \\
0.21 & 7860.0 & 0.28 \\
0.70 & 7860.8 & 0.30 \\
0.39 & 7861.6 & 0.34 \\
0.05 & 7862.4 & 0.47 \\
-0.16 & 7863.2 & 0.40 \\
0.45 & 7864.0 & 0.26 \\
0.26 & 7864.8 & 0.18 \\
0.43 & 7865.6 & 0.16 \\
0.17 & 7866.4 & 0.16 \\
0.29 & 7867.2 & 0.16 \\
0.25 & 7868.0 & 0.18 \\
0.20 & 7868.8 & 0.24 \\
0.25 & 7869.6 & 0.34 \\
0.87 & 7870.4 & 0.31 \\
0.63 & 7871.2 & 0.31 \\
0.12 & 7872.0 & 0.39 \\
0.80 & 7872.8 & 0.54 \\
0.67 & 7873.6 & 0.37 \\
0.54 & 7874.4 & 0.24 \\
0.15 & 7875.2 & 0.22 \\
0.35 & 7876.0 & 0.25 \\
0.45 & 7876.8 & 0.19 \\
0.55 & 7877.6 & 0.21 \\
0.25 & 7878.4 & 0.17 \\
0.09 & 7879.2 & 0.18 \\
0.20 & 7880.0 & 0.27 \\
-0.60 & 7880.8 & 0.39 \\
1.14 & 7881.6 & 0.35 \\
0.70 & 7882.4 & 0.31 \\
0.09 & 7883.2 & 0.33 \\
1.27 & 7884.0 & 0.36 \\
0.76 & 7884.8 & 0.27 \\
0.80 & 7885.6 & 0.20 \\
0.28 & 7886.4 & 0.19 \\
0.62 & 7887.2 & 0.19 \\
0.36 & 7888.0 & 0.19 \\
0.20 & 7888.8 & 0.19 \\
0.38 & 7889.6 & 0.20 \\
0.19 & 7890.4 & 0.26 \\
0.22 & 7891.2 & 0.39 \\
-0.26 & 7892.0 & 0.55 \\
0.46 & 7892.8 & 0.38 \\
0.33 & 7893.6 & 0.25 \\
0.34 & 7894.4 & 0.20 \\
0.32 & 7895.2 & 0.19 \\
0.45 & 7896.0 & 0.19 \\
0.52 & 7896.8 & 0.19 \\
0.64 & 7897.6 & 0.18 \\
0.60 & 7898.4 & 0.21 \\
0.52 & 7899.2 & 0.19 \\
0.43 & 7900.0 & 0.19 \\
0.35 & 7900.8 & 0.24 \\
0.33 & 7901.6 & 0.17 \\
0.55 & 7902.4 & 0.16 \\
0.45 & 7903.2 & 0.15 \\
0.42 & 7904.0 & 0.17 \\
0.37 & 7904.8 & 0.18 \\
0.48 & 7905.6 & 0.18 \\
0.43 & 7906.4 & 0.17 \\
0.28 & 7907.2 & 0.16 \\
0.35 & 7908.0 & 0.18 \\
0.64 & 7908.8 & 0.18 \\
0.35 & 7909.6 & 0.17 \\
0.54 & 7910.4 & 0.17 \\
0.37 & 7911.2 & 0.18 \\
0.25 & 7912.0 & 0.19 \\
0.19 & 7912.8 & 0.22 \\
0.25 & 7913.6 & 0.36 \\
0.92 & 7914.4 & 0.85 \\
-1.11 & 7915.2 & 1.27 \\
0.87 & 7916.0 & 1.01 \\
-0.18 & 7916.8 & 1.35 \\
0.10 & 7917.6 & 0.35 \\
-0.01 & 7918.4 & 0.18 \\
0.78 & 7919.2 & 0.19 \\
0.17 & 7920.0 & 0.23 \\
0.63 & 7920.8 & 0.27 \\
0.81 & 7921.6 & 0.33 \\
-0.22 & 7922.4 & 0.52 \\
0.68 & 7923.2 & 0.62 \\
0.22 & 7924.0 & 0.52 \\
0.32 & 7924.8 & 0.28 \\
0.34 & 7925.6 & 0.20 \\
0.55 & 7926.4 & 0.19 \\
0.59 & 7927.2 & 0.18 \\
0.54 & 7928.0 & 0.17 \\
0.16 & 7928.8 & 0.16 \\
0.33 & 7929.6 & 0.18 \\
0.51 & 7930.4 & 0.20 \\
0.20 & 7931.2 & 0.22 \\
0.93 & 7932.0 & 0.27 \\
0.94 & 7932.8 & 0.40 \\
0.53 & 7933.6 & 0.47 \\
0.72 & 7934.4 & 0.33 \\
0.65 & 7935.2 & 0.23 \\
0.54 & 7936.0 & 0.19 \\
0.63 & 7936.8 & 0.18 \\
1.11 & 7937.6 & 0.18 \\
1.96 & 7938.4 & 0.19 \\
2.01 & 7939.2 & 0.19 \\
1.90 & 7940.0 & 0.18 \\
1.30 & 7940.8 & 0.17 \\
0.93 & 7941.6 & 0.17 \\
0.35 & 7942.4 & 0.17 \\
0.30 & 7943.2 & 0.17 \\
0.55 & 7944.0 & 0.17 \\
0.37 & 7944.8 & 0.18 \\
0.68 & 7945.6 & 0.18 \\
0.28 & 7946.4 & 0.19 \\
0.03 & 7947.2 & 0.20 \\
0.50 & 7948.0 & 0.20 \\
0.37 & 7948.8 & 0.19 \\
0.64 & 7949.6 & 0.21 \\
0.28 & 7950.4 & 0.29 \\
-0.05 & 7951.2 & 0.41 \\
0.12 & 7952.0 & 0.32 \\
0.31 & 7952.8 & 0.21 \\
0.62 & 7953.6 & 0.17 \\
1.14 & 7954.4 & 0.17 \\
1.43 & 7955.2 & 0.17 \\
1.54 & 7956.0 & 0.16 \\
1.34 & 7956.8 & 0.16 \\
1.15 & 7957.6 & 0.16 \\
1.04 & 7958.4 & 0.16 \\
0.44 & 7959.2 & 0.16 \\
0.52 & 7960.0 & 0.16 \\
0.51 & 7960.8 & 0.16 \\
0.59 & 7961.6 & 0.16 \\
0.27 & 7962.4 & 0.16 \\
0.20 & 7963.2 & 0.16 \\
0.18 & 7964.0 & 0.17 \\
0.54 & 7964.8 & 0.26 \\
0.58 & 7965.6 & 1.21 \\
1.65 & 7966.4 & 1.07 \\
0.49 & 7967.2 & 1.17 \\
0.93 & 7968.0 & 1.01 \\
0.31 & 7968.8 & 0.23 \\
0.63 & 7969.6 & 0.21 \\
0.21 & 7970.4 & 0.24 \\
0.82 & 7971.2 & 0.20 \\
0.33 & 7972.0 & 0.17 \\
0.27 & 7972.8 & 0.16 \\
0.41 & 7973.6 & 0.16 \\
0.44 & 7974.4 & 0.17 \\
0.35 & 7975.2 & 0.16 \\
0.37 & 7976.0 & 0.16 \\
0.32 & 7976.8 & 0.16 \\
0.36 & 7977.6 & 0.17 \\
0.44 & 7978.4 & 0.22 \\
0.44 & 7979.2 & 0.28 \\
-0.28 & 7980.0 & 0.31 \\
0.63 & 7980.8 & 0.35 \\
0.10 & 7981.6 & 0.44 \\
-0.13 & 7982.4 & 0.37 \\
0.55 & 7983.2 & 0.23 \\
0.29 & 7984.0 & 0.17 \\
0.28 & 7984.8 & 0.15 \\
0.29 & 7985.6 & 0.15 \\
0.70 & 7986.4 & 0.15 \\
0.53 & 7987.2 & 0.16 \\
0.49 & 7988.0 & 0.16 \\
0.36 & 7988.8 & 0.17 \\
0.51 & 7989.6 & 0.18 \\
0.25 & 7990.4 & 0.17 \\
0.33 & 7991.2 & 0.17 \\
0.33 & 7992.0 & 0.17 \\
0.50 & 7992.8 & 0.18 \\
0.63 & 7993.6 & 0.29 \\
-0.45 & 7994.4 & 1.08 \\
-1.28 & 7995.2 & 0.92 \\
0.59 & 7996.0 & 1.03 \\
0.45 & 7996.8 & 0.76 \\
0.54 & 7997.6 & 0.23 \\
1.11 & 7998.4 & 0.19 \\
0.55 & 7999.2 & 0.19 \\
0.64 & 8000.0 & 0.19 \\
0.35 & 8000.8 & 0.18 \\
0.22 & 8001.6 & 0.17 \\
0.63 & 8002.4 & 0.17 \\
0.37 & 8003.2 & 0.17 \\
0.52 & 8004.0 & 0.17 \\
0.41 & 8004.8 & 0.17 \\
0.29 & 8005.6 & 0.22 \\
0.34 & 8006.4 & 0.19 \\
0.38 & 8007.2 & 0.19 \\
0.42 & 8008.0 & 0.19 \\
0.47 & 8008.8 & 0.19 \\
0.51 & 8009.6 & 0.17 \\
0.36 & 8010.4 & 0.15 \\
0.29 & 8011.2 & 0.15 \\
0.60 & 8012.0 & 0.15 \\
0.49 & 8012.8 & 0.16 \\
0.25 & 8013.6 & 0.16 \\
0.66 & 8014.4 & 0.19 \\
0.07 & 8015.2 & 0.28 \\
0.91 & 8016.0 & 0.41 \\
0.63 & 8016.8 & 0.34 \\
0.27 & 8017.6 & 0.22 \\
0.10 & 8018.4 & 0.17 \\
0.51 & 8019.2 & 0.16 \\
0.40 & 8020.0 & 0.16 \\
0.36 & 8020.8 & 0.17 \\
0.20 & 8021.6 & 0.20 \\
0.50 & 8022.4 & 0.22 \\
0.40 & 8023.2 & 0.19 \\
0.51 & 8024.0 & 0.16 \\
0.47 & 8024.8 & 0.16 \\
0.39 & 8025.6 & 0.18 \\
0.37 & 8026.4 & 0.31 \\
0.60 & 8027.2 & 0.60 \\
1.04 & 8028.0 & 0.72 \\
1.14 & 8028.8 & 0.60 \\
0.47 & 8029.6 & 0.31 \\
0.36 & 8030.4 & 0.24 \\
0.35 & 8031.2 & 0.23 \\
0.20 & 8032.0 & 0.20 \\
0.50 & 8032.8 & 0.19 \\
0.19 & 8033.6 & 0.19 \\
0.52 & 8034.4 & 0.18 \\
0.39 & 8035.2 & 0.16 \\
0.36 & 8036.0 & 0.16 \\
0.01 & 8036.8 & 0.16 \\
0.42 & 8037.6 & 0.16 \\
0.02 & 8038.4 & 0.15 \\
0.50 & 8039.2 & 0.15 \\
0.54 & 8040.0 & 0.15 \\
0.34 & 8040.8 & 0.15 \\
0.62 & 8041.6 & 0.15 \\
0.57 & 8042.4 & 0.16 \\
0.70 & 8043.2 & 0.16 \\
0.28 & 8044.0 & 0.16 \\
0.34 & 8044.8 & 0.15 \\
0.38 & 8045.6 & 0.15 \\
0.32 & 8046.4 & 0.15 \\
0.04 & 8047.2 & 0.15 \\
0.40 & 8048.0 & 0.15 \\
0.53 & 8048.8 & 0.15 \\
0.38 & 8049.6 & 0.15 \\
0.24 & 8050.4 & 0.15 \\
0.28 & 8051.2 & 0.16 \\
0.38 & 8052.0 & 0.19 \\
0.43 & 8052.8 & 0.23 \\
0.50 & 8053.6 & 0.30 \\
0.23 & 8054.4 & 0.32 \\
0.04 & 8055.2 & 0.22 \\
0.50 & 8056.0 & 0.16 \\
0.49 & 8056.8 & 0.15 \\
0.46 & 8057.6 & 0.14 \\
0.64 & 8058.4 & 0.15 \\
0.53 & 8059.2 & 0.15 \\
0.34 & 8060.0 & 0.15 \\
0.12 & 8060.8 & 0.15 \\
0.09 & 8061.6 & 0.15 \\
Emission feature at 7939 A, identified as [S II]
